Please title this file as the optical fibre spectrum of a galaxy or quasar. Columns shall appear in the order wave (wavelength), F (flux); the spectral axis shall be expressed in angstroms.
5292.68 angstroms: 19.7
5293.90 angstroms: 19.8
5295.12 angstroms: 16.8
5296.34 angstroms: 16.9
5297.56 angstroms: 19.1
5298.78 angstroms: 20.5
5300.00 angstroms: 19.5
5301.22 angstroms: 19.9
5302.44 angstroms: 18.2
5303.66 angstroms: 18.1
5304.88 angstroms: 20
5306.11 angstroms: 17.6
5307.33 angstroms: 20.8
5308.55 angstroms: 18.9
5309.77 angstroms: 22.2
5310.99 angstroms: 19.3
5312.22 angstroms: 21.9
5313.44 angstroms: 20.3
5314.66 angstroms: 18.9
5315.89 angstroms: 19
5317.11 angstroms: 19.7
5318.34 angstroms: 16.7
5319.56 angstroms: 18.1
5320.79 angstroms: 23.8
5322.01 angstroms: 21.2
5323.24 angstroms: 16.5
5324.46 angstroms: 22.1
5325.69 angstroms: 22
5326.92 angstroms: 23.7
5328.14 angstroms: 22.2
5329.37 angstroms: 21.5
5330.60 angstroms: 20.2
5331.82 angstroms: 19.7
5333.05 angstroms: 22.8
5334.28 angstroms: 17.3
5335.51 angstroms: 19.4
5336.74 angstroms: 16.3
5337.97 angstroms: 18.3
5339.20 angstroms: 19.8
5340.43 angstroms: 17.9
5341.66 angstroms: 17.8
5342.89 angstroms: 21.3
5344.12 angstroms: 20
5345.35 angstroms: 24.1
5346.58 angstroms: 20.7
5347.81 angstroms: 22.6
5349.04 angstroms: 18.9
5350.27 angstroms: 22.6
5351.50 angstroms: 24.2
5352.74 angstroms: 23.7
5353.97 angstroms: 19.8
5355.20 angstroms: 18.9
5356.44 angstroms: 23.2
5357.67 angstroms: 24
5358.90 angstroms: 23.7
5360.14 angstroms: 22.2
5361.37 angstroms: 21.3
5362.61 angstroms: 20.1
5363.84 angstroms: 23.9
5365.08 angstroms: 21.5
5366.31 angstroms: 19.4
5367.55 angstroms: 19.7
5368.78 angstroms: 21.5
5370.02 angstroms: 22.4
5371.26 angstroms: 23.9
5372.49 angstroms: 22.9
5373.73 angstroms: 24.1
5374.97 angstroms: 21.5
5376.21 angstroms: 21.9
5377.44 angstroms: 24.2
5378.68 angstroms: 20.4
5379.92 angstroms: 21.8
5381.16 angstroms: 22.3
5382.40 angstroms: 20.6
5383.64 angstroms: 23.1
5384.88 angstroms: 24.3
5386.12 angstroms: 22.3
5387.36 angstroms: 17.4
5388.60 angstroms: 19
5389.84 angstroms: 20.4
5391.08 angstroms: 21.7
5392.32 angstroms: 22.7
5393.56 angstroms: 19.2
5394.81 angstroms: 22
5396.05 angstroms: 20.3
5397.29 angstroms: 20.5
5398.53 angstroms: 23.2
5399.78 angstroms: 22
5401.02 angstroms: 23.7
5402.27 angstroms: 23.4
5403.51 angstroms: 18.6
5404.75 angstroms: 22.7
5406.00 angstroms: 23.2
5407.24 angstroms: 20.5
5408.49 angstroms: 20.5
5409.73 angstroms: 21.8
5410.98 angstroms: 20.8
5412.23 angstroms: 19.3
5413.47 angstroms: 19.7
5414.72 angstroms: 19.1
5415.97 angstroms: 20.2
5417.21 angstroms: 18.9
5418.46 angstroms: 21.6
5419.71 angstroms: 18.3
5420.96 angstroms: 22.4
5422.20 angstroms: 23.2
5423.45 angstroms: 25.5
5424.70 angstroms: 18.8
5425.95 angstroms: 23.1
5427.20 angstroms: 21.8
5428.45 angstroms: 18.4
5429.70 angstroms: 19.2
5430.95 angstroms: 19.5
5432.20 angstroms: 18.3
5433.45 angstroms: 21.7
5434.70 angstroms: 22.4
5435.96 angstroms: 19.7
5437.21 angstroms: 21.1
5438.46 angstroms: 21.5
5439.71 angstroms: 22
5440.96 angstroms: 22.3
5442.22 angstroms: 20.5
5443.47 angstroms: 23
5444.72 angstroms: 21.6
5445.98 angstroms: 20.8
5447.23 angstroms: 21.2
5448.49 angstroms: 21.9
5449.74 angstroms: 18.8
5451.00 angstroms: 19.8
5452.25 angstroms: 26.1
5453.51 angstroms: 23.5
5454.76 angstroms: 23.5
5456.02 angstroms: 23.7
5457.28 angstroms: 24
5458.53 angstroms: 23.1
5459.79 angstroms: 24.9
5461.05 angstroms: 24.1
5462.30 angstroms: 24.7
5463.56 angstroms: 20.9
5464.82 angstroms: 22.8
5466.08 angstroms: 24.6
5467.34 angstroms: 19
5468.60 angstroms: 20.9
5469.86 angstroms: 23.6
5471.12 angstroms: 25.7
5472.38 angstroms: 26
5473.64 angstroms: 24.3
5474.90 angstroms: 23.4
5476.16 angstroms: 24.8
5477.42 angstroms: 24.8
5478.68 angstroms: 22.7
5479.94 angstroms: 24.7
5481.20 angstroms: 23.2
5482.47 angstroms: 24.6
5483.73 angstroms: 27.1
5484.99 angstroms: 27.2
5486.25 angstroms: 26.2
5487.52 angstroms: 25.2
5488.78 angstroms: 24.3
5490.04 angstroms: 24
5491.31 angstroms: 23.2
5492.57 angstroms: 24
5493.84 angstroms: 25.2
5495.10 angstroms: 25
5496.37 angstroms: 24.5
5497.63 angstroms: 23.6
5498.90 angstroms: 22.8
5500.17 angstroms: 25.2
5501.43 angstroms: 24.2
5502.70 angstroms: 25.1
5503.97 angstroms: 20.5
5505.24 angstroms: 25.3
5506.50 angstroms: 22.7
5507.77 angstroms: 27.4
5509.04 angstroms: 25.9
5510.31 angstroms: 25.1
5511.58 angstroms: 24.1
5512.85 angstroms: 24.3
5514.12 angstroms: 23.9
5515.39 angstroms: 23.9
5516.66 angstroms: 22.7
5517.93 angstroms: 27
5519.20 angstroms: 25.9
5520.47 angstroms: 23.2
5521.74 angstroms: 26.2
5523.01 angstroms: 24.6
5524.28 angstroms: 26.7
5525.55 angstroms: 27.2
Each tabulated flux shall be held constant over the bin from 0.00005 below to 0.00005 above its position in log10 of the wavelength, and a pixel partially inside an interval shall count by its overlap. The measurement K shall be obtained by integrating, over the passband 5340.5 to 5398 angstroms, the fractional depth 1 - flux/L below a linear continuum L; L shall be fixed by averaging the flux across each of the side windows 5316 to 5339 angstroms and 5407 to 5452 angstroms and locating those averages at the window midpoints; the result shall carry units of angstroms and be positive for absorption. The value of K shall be -3.4 angstroms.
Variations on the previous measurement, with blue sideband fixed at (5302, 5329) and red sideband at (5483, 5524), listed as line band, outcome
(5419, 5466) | 2.70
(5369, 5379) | -0.54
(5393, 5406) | 0.29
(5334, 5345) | 0.97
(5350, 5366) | -0.80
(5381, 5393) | 0.27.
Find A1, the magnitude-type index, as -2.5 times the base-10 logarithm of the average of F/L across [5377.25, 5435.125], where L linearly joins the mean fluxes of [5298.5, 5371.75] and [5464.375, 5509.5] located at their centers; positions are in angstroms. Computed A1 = 0.059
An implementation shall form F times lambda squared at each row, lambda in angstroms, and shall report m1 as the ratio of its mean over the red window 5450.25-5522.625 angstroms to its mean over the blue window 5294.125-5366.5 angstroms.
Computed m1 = 1.26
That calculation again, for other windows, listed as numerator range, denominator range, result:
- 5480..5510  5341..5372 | 1.20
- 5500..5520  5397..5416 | 1.20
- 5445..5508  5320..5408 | 1.16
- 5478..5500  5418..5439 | 1.20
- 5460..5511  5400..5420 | 1.20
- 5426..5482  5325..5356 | 1.13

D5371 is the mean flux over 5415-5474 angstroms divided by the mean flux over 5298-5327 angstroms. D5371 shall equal 1.1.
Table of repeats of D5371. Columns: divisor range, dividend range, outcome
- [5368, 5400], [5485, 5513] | 1.13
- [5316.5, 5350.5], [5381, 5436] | 1.04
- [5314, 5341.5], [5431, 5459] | 1.10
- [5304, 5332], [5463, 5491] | 1.19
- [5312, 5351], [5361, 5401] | 1.07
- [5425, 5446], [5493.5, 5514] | 1.16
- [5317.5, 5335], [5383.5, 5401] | 1.04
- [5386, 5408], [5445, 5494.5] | 1.11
